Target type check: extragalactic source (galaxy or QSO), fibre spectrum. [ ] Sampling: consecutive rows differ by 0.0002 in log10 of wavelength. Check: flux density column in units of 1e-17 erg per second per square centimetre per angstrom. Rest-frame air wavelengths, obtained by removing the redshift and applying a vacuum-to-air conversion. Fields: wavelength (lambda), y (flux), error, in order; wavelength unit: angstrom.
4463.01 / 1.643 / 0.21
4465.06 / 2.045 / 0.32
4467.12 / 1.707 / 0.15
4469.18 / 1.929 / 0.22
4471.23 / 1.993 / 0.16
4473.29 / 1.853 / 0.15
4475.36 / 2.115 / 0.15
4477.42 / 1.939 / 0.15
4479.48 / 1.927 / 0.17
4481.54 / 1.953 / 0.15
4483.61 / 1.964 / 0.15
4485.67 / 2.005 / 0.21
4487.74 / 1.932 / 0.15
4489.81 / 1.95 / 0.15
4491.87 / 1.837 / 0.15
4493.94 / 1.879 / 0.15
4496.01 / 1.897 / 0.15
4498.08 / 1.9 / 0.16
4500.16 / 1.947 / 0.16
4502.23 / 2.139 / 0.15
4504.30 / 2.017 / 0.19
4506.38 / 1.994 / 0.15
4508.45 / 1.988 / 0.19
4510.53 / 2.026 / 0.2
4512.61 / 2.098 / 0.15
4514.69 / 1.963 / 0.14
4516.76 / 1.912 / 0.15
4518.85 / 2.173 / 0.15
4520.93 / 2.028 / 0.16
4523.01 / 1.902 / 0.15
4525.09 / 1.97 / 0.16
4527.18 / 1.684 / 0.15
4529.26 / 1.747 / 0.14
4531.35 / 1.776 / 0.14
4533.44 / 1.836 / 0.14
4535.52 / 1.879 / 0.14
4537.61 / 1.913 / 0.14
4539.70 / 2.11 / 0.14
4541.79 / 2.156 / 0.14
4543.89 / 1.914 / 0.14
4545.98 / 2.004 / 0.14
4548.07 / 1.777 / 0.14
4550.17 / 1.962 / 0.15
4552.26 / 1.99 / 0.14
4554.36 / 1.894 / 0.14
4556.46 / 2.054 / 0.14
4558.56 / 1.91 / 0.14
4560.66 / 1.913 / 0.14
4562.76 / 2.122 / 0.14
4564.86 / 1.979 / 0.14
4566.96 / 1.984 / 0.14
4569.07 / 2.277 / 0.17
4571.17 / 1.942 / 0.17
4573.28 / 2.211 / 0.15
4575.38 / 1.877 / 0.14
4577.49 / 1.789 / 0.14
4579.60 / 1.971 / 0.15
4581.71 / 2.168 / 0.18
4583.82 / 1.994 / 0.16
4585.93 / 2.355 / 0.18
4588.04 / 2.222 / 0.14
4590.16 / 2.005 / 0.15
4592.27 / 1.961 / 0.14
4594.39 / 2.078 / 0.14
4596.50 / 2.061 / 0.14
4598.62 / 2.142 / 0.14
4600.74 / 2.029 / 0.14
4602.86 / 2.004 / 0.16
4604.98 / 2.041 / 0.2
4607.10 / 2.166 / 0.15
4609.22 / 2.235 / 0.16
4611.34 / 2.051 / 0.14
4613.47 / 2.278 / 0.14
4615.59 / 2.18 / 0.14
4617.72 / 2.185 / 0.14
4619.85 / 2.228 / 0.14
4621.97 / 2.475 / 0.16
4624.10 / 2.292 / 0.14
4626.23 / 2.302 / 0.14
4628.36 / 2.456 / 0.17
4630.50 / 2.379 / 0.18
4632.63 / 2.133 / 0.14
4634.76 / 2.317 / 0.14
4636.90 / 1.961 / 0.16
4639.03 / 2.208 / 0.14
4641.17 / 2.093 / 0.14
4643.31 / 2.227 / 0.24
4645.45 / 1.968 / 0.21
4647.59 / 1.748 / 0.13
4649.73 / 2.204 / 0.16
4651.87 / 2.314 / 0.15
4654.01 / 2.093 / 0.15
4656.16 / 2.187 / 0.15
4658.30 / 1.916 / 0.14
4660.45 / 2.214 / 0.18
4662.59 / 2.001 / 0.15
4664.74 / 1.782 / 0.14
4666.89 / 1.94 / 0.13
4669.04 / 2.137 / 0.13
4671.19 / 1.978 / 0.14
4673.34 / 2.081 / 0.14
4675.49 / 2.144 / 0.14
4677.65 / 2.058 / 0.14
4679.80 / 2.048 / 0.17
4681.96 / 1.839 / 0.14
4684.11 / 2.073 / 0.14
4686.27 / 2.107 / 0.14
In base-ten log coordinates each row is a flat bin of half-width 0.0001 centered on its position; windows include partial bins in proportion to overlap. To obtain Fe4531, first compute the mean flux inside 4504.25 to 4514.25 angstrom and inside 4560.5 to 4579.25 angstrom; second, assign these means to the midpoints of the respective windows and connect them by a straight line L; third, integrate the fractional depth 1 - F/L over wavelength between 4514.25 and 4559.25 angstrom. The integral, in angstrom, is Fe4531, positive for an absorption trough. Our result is 1.9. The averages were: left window 2.02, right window 2.01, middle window 1.93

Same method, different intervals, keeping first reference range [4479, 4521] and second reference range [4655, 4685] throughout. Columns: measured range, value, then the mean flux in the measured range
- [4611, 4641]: -3.4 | 2.25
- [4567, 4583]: -0.2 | 2.03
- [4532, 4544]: 0.1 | 1.97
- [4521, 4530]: 0.6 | 1.85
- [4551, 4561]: 0.2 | 1.96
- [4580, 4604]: -1.0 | 2.09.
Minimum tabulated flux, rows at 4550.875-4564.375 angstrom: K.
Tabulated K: 1.894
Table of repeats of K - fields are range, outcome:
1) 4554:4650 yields 1.748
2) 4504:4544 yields 1.684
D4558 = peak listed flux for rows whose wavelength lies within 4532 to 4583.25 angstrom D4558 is 2.277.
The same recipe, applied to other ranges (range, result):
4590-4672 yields 2.475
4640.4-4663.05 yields 2.314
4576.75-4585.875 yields 2.168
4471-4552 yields 2.173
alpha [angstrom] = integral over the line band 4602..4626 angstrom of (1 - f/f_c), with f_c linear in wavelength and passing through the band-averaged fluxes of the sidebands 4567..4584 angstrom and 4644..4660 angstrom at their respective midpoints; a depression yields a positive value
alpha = -1.76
